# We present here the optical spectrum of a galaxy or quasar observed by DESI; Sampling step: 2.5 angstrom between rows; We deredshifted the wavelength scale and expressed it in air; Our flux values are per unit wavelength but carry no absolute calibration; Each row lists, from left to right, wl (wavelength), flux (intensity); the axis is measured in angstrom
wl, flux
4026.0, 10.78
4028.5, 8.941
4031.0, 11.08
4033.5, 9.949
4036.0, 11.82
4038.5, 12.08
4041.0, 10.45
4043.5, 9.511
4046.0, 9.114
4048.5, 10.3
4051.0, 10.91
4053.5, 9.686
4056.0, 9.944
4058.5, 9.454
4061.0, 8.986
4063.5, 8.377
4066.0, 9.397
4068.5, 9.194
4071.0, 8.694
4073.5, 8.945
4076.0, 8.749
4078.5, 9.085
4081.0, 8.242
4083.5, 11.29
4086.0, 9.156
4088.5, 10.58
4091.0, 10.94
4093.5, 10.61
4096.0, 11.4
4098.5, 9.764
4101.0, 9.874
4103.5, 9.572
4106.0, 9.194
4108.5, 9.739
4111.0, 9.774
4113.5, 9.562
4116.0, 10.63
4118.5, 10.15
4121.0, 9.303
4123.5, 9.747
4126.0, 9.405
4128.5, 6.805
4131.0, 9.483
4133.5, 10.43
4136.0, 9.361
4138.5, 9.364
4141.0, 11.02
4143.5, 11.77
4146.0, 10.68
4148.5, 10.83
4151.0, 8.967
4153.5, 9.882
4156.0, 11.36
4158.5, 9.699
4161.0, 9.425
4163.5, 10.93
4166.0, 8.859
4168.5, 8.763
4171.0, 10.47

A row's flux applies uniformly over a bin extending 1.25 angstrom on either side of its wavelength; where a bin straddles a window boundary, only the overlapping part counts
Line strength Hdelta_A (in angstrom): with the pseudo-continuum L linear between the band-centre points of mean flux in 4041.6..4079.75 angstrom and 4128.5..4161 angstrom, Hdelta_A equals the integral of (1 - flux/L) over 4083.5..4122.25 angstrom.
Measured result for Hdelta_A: -1.3 angstrom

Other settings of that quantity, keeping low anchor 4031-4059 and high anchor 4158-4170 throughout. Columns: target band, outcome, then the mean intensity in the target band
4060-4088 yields 2.8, 9.14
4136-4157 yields -1.6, 10.4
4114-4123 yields -0.1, 9.97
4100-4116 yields 0.4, 9.69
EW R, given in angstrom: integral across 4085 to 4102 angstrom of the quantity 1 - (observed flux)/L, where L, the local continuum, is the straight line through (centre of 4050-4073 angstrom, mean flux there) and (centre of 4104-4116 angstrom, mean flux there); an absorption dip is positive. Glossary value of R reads -1.4 angstrom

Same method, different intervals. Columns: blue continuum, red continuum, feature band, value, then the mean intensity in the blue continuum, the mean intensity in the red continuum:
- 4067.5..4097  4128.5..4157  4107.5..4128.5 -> 0.74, 9.73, 10.1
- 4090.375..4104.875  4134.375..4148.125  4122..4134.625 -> 1.52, 10.3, 10.5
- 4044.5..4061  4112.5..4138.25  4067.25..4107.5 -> -0.19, 9.83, 9.48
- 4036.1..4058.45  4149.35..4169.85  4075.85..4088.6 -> 0.80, 10.3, 9.76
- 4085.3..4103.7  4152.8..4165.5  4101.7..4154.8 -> 2.34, 10.3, 10.2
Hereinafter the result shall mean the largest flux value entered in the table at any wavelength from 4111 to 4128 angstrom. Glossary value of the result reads 10.63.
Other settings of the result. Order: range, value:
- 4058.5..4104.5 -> 11.4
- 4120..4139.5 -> 10.43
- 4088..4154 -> 11.77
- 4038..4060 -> 12.08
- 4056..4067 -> 9.944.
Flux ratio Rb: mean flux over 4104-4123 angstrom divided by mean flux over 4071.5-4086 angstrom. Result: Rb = 1.06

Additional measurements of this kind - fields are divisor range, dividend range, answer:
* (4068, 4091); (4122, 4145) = 1.03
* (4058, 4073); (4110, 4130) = 1.05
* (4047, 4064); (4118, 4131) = 0.93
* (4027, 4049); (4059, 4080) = 0.86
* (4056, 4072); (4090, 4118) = 1.11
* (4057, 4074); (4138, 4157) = 1.17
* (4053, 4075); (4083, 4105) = 1.12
